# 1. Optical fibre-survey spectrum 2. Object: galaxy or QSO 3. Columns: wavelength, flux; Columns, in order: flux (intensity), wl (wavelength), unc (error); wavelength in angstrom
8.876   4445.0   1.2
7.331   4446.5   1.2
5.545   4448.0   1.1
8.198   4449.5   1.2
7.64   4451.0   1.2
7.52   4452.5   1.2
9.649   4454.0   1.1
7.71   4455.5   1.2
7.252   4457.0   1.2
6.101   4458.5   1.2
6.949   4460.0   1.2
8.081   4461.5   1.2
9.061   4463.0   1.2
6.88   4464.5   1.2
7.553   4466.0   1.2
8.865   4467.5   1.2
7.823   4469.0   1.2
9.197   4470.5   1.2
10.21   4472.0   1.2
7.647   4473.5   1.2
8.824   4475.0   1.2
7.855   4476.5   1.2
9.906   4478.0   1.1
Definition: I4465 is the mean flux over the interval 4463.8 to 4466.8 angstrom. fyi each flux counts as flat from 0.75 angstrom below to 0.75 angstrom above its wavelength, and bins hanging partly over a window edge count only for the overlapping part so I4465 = 7.25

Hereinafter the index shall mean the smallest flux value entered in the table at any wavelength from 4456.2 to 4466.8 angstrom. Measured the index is 6.101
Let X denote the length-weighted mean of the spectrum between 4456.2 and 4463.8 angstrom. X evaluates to 7.49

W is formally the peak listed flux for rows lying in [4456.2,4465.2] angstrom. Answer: 9.061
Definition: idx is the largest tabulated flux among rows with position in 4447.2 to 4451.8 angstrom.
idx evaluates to 8.198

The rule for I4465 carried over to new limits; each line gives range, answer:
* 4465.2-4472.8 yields 8.71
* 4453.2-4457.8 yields 8.17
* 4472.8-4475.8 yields 8.24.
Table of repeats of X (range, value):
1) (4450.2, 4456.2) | 8.13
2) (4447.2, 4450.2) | 6.86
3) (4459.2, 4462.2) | 7.48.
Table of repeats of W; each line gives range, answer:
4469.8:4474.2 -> 10.21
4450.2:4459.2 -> 9.649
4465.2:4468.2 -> 8.865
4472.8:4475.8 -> 8.824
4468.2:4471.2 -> 9.197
